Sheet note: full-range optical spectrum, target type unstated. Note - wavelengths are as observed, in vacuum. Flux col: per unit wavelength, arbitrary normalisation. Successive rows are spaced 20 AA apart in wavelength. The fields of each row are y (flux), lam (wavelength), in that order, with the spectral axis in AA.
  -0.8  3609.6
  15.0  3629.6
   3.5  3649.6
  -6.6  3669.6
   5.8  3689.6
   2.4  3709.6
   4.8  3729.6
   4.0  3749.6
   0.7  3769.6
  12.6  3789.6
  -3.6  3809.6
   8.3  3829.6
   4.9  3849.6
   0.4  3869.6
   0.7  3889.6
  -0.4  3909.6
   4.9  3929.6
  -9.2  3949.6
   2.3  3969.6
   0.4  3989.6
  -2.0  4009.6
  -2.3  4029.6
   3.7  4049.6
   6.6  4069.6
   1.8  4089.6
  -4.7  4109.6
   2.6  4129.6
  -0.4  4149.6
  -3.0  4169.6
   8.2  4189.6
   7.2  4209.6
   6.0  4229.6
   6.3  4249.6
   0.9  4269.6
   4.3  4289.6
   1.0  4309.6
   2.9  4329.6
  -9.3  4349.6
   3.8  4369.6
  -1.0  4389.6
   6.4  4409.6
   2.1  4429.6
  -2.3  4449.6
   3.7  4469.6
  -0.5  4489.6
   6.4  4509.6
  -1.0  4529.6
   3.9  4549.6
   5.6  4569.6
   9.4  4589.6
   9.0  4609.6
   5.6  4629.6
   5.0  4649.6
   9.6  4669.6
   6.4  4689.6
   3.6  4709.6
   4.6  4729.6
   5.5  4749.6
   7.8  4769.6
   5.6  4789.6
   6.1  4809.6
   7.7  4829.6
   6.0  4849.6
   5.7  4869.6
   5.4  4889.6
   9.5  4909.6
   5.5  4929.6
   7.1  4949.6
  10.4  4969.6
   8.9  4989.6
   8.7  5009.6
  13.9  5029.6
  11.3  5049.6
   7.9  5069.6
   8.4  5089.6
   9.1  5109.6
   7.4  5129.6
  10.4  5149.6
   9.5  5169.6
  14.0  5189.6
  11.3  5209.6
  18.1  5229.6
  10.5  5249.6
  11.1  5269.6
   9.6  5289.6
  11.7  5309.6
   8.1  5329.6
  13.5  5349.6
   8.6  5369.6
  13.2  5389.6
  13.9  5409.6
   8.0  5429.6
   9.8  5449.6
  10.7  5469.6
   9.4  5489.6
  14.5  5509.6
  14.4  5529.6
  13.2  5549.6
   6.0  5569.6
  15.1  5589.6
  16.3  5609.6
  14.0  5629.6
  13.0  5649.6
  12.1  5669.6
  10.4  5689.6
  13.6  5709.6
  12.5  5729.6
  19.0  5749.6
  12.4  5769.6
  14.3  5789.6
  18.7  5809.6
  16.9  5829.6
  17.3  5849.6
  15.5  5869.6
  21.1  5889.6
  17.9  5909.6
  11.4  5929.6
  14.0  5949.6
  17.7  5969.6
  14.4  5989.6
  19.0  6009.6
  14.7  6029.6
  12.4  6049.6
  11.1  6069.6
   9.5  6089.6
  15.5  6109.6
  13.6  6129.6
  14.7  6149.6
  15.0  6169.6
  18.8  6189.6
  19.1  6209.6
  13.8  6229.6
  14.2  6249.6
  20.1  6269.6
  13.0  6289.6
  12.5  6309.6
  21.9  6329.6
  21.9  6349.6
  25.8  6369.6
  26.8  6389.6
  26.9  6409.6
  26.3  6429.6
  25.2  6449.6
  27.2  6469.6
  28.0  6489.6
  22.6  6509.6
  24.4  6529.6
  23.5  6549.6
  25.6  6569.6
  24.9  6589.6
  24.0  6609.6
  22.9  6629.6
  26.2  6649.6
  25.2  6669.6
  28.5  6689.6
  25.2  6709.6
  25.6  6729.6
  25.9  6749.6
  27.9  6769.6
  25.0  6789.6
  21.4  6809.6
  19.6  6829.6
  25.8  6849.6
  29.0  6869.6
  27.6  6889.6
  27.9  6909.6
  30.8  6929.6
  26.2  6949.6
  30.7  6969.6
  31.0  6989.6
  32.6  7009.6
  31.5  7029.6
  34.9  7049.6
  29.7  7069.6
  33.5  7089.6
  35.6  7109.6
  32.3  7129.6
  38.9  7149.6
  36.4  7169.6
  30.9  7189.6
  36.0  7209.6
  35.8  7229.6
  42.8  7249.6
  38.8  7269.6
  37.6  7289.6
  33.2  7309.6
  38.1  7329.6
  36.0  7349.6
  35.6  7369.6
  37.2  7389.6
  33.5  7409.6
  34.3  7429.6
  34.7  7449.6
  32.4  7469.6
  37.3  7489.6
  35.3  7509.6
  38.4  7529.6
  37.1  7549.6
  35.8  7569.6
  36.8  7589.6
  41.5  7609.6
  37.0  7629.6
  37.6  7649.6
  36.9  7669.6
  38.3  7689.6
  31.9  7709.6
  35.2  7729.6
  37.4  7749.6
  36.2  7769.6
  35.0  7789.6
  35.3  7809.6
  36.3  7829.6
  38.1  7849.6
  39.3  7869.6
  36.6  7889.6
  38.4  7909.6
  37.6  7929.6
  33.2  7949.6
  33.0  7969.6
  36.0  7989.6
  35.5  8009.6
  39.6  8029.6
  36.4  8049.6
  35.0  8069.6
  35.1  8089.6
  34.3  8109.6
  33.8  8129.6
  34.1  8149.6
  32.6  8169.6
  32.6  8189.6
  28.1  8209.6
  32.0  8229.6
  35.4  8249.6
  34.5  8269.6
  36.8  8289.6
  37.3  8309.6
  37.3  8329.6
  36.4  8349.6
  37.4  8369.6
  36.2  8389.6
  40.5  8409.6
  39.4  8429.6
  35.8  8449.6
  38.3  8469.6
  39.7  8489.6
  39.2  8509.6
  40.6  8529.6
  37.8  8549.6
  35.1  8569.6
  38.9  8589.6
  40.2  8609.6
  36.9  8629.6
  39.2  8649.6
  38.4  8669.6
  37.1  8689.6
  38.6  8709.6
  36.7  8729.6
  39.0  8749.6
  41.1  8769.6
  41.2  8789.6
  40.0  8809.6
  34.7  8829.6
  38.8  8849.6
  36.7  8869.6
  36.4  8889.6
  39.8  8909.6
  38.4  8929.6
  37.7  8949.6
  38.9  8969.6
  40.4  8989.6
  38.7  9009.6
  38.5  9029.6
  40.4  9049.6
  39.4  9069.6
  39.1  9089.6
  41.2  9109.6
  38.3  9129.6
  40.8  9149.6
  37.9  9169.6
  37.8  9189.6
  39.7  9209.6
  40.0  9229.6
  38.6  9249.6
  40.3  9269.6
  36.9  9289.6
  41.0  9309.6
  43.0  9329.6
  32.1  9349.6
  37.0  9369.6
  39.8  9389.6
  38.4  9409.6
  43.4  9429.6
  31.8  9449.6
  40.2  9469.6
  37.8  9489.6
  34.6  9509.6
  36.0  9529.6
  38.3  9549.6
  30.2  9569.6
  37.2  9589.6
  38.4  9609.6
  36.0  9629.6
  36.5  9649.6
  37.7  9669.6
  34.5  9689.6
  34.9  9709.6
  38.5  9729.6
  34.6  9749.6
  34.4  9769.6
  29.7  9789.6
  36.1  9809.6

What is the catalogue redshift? 0.59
